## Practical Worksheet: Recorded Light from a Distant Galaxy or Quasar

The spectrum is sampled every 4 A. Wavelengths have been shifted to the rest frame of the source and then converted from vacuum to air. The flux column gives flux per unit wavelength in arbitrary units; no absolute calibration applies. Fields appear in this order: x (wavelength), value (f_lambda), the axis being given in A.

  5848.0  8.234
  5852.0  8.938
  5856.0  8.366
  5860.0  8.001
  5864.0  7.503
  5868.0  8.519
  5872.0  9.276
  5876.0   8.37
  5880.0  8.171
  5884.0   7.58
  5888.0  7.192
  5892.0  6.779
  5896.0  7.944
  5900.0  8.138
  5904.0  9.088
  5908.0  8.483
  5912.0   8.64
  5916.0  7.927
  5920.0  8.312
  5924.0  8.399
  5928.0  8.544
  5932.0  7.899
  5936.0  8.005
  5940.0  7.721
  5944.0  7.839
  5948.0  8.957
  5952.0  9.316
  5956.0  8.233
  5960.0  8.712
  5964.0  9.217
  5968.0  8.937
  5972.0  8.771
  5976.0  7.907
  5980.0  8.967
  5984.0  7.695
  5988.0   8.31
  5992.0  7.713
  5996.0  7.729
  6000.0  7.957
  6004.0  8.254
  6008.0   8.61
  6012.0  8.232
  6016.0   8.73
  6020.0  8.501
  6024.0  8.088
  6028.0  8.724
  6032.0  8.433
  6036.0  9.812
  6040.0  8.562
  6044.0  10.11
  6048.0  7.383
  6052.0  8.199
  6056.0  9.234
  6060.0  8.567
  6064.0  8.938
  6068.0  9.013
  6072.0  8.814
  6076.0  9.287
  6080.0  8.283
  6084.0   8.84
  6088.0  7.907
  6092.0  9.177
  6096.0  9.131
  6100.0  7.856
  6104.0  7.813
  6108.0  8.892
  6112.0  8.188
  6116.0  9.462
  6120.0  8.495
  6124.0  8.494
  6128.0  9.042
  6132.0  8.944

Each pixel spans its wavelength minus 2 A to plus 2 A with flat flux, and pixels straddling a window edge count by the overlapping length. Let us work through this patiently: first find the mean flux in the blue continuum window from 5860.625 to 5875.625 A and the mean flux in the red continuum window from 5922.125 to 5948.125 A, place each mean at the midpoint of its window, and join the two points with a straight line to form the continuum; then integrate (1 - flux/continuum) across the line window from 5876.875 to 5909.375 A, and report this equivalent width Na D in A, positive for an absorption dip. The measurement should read 1.4 A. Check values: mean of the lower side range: 8.39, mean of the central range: 7.93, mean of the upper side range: 8.14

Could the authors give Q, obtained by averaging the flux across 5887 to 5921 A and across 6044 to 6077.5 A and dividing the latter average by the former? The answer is 1.1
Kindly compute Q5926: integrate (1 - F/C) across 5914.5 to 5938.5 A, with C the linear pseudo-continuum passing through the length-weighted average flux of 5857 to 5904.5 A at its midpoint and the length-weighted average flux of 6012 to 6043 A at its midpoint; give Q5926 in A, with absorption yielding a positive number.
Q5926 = 0.2 A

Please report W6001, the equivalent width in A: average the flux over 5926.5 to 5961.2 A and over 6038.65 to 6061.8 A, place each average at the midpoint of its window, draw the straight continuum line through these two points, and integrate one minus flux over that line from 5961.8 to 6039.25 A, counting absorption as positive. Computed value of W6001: 0.64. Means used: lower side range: 8.35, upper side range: 8.68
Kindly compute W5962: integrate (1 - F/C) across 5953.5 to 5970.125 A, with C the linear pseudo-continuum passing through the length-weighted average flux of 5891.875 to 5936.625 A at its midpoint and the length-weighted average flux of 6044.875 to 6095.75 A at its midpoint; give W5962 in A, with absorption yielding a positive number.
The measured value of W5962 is -0.8 A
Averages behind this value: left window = 8.24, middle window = 8.79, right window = 8.69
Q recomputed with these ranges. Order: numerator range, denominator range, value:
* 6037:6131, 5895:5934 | 1.04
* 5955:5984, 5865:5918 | 1.06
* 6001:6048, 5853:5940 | 1.06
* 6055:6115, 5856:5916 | 1.07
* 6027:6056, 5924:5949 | 1.08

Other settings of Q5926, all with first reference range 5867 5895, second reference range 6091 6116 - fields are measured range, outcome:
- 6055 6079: -1.3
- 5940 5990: -2.1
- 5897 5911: -0.9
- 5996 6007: 0.3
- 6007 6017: -0.2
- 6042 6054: -0.2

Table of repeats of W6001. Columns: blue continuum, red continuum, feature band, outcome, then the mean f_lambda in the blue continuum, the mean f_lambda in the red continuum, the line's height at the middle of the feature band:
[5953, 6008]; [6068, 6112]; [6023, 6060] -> -1.04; 8.37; 8.6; 8.5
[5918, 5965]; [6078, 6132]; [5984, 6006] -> 1.32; 8.41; 8.6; 8.47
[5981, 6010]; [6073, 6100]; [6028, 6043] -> -1.14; 8.07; 8.7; 8.35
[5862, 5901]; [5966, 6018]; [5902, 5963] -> -2.36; 7.94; 8.29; 8.1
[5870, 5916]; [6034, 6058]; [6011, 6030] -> 0.63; 8.14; 8.88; 8.76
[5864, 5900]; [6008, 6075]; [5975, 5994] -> 0.71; 7.96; 8.71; 8.45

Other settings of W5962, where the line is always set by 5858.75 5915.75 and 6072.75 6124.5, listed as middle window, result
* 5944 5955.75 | -0.7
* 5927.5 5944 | 0.5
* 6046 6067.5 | 0.0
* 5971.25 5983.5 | -0.1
